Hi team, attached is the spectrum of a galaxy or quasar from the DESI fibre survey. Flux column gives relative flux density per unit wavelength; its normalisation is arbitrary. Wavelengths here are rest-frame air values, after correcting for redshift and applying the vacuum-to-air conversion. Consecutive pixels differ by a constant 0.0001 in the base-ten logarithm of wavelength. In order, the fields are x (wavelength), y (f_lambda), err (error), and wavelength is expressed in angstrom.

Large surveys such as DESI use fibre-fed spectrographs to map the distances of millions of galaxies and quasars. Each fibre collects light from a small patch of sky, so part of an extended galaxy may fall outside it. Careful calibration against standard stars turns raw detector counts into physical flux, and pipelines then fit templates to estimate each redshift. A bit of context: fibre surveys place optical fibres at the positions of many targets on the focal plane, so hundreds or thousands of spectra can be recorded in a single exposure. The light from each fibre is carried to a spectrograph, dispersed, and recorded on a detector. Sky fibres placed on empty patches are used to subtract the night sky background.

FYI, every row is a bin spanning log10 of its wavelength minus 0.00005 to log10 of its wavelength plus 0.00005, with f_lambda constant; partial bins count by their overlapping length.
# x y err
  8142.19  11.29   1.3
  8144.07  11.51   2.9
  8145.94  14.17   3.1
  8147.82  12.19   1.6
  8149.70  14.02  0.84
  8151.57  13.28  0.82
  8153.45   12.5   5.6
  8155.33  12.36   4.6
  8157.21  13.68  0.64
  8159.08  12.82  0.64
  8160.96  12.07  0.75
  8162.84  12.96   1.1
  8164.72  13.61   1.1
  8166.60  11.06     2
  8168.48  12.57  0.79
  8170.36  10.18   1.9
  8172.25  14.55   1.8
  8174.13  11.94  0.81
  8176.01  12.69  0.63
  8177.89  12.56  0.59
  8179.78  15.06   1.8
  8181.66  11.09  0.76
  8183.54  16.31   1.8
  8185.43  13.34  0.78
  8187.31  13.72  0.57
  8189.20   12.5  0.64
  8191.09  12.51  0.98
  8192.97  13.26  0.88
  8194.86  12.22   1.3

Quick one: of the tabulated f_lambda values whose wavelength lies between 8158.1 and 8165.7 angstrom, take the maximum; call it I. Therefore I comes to 13.61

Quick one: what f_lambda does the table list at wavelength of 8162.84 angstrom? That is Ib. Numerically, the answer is 12.96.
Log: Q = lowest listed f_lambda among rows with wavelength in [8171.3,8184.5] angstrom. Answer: 11.09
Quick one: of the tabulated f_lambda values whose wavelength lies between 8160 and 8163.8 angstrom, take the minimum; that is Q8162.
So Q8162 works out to 12.07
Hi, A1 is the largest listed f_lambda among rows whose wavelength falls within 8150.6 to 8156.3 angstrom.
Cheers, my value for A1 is 13.28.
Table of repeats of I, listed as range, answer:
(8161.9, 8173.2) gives 14.55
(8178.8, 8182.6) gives 15.06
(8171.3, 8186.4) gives 16.31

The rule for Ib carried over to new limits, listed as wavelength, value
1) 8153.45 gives 12.5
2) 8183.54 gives 16.31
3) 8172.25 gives 14.55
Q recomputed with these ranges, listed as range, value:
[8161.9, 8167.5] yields 11.06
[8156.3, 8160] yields 12.82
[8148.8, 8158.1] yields 12.36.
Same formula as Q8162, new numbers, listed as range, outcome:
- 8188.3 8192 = 12.5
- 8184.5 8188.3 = 13.34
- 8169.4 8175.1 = 10.18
